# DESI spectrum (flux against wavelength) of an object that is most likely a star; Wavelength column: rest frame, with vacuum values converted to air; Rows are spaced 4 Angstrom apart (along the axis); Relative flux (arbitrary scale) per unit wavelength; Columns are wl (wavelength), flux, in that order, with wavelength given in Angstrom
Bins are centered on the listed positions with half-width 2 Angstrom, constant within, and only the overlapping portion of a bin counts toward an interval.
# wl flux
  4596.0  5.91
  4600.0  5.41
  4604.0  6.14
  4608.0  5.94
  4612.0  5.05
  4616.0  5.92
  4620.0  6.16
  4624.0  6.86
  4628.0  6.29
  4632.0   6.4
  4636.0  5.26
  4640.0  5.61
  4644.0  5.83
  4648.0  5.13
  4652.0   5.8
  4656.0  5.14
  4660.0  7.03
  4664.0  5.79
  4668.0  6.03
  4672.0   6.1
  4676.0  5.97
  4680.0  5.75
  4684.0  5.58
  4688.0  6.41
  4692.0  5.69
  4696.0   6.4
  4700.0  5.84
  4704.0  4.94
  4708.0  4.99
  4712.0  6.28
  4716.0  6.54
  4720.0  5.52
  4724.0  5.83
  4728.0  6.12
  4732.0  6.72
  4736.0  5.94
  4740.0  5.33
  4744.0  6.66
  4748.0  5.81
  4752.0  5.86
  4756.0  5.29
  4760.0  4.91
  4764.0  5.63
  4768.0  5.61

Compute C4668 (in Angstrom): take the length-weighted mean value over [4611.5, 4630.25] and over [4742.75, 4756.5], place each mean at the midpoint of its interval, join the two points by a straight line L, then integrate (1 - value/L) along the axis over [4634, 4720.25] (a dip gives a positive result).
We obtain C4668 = 3.4 Angstrom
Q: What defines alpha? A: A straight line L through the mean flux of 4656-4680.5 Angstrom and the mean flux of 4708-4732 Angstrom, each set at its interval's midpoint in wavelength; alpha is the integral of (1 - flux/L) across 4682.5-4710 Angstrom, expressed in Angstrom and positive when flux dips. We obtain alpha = 1.6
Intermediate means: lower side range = 6.05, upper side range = 6.02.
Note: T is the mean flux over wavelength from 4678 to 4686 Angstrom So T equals 5.67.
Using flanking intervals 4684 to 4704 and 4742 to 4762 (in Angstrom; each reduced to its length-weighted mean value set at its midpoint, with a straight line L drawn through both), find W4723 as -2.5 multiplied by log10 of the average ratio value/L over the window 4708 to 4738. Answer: -0.05 mag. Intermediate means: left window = 5.92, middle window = 6.06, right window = 5.71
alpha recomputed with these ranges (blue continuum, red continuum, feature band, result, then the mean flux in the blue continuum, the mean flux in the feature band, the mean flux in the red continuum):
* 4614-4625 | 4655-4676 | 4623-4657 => 2.04 Angstrom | 6.26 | 5.8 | 6.06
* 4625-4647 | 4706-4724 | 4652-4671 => -0.36 Angstrom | 5.89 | 5.98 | 5.83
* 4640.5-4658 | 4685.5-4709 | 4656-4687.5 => -2.21 Angstrom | 5.49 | 6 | 5.74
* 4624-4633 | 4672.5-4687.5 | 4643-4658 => 1.82 Angstrom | 6.45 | 5.45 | 5.86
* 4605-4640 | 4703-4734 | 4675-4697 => -0.10 Angstrom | 5.97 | 5.95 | 5.9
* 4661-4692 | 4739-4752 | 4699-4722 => 1.11 Angstrom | 5.97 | 5.68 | 5.97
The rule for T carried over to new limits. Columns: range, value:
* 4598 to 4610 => 5.83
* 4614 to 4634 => 6.33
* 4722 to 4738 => 6.15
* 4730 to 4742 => 6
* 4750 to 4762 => 5.35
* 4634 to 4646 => 5.57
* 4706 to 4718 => 5.94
